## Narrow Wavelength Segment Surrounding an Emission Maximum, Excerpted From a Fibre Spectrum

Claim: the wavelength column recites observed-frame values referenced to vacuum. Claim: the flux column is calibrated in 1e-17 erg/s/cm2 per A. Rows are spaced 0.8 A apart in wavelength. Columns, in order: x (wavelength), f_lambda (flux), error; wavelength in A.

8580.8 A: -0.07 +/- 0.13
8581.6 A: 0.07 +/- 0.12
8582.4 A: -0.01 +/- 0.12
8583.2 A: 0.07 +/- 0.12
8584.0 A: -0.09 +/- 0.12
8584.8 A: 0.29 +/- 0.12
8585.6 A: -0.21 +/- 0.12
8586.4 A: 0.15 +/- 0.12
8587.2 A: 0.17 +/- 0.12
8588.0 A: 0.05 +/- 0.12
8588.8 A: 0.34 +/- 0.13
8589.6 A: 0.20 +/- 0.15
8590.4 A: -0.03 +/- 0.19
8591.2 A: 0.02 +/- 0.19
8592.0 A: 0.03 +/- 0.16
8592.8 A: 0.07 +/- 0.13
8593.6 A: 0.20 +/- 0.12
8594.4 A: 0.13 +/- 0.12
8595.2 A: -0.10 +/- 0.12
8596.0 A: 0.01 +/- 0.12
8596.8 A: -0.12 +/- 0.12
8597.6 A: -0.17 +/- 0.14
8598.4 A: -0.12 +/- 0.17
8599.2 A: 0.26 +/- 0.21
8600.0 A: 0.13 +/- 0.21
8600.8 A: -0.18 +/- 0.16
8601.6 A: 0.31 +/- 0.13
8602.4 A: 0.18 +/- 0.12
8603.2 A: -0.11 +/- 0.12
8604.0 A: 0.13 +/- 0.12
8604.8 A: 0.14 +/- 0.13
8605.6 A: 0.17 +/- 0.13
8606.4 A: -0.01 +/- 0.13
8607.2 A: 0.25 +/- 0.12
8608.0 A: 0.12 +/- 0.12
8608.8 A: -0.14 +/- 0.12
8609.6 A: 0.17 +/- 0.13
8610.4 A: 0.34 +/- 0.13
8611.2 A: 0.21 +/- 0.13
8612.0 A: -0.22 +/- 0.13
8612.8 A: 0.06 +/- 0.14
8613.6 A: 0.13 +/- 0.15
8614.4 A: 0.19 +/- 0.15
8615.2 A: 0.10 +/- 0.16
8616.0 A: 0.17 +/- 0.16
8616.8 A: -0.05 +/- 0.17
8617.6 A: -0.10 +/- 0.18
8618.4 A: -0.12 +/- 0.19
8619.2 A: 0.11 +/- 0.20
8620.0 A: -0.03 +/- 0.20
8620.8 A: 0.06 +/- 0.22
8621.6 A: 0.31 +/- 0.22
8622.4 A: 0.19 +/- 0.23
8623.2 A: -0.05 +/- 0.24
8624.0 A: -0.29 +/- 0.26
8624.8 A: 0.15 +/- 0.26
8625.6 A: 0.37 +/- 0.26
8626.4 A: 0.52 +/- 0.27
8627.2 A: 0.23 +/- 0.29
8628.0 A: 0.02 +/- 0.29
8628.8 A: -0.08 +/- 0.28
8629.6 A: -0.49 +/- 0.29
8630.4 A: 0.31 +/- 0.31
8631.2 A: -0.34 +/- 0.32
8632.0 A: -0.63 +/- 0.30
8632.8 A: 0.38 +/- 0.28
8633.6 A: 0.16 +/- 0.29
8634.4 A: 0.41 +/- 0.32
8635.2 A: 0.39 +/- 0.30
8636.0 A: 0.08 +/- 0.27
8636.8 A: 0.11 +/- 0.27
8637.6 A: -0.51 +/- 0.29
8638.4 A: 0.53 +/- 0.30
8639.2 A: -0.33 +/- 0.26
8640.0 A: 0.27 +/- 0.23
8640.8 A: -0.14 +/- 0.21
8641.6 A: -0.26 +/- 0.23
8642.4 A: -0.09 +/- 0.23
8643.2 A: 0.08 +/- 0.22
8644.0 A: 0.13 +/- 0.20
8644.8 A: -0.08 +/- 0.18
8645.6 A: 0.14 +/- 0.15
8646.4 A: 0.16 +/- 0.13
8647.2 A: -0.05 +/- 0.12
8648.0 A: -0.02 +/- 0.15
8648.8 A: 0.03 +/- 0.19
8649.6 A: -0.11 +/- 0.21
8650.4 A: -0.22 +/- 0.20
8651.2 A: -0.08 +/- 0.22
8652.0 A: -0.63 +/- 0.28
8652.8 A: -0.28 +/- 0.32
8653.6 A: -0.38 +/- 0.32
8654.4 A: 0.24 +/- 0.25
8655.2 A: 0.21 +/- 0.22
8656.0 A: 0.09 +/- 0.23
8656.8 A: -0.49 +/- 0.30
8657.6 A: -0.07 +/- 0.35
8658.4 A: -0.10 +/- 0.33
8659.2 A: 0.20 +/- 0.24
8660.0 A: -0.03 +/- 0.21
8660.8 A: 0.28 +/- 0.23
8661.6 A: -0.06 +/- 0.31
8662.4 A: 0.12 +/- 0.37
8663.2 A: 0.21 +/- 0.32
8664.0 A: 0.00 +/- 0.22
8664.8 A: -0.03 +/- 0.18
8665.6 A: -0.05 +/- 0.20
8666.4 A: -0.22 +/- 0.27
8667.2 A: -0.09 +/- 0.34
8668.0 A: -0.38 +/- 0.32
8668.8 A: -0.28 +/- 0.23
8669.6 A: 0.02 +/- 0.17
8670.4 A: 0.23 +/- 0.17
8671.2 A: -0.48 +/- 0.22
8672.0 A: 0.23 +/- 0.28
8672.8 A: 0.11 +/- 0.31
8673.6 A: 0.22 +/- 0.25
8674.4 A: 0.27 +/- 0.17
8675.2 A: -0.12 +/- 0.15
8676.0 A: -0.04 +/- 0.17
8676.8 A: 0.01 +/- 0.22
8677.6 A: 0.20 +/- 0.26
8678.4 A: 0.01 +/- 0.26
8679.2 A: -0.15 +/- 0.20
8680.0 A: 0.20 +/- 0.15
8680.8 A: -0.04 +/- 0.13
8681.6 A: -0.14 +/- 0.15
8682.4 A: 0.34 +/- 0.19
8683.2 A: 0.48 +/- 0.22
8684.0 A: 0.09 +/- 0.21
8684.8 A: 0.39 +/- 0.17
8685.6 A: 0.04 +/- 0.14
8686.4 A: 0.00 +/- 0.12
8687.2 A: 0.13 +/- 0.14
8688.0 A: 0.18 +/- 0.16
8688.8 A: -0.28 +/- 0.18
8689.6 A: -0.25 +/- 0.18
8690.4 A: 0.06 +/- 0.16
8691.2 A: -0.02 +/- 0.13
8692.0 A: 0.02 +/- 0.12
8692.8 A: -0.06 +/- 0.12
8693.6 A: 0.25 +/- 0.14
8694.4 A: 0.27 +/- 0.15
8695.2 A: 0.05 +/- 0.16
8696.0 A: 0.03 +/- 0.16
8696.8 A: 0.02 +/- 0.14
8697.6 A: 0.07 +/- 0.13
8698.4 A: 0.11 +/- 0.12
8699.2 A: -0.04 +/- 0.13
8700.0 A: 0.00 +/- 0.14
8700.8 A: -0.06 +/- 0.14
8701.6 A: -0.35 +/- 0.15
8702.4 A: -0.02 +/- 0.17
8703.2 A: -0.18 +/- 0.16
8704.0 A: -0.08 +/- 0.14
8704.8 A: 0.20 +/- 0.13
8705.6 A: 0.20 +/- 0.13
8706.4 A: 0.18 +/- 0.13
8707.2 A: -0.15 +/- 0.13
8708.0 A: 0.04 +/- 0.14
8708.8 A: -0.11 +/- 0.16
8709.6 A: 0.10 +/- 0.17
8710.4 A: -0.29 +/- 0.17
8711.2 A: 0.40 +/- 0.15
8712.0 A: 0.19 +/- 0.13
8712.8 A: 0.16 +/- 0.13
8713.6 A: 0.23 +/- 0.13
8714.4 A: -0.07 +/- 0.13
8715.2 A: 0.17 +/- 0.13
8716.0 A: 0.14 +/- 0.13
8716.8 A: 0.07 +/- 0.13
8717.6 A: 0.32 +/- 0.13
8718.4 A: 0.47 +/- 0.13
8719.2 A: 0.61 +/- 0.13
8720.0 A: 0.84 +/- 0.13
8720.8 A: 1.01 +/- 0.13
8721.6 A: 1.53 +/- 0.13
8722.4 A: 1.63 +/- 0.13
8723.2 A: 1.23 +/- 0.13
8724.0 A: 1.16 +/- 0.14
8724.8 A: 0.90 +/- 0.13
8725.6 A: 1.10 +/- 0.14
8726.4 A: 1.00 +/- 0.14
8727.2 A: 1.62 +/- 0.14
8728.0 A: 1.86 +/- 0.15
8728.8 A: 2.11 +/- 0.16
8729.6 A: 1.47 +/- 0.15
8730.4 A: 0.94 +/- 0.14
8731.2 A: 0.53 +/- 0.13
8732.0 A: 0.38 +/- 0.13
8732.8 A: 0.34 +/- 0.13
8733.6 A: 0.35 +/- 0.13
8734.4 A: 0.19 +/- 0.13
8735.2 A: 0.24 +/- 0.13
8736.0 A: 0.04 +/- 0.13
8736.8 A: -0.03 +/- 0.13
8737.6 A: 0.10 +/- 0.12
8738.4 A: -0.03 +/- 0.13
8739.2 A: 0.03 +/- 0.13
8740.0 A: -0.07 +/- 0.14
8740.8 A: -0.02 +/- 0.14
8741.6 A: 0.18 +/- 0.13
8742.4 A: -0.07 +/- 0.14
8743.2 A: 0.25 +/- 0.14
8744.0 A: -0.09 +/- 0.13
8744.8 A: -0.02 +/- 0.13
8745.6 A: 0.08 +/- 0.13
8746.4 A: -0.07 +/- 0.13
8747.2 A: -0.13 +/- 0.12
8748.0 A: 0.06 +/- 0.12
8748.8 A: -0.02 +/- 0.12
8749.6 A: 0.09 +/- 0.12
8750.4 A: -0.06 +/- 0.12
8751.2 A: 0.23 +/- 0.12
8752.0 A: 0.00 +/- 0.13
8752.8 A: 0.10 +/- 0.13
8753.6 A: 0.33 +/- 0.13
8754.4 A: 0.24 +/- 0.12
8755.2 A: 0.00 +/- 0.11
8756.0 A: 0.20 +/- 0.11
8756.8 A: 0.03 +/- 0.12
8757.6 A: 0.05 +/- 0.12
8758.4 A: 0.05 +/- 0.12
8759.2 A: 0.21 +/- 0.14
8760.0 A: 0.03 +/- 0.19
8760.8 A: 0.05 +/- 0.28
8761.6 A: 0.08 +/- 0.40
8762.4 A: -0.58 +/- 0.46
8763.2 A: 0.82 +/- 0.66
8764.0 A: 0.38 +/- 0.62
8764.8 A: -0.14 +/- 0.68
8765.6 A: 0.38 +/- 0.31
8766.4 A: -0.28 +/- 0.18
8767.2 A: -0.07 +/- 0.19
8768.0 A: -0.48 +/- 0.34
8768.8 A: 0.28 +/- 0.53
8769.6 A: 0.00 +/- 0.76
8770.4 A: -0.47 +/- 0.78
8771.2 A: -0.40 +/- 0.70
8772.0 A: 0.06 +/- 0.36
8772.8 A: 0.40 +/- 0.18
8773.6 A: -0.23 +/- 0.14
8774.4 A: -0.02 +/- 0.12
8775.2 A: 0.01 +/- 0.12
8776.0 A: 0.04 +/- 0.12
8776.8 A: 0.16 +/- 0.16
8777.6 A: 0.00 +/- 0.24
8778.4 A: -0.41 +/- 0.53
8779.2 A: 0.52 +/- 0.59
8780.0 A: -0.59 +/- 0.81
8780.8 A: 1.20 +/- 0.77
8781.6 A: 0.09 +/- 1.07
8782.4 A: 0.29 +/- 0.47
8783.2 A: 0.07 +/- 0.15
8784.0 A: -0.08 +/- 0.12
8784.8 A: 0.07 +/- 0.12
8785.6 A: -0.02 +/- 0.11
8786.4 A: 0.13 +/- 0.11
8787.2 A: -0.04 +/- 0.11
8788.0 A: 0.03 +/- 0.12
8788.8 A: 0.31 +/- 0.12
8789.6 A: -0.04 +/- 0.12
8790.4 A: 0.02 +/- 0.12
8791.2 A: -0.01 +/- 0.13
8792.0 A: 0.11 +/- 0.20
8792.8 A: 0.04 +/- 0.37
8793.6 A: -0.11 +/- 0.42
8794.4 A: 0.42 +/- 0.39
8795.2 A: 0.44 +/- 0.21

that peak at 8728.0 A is [O II]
